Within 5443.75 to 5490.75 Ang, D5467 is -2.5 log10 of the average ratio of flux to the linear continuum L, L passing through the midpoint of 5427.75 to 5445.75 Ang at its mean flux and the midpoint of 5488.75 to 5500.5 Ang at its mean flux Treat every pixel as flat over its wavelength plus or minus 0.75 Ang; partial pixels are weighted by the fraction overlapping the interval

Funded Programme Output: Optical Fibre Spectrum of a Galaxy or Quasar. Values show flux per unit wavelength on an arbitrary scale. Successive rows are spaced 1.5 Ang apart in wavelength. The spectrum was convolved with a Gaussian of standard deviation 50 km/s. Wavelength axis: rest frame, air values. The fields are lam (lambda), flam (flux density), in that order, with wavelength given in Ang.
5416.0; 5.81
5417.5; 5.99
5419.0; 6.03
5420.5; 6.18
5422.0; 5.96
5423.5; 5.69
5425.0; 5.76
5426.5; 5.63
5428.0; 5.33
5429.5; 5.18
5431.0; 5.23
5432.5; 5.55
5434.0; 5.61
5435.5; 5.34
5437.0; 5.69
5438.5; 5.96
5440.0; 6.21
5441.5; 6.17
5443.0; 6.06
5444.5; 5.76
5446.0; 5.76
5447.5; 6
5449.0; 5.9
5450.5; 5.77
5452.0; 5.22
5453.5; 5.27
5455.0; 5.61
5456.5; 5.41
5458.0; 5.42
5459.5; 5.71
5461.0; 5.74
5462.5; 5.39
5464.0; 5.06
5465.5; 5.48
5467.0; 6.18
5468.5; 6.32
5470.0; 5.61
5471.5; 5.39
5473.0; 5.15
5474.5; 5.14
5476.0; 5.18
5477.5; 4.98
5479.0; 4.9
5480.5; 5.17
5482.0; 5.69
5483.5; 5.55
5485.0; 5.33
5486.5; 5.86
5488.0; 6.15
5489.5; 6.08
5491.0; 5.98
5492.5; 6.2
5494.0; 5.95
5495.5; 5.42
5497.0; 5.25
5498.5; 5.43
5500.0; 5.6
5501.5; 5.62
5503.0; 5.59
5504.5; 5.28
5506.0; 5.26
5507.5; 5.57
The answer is 0.030 mag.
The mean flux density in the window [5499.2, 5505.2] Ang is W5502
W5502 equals 5.52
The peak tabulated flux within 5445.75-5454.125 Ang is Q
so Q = 6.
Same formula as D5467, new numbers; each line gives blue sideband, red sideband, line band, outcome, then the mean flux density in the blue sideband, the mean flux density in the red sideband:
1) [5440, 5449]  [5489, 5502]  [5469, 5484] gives 0.10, 5.97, 5.72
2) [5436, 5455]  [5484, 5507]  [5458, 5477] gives 0.04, 5.8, 5.66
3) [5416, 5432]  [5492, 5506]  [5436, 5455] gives -0.03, 5.7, 5.56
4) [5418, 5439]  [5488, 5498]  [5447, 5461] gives 0.03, 5.65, 5.83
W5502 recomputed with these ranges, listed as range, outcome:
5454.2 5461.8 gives 5.57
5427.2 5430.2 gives 5.26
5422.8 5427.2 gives 5.69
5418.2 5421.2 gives 6.1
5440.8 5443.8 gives 6.11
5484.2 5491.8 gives 5.88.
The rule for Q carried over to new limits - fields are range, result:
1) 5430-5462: 6.21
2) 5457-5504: 6.32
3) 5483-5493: 6.2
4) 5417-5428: 6.18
